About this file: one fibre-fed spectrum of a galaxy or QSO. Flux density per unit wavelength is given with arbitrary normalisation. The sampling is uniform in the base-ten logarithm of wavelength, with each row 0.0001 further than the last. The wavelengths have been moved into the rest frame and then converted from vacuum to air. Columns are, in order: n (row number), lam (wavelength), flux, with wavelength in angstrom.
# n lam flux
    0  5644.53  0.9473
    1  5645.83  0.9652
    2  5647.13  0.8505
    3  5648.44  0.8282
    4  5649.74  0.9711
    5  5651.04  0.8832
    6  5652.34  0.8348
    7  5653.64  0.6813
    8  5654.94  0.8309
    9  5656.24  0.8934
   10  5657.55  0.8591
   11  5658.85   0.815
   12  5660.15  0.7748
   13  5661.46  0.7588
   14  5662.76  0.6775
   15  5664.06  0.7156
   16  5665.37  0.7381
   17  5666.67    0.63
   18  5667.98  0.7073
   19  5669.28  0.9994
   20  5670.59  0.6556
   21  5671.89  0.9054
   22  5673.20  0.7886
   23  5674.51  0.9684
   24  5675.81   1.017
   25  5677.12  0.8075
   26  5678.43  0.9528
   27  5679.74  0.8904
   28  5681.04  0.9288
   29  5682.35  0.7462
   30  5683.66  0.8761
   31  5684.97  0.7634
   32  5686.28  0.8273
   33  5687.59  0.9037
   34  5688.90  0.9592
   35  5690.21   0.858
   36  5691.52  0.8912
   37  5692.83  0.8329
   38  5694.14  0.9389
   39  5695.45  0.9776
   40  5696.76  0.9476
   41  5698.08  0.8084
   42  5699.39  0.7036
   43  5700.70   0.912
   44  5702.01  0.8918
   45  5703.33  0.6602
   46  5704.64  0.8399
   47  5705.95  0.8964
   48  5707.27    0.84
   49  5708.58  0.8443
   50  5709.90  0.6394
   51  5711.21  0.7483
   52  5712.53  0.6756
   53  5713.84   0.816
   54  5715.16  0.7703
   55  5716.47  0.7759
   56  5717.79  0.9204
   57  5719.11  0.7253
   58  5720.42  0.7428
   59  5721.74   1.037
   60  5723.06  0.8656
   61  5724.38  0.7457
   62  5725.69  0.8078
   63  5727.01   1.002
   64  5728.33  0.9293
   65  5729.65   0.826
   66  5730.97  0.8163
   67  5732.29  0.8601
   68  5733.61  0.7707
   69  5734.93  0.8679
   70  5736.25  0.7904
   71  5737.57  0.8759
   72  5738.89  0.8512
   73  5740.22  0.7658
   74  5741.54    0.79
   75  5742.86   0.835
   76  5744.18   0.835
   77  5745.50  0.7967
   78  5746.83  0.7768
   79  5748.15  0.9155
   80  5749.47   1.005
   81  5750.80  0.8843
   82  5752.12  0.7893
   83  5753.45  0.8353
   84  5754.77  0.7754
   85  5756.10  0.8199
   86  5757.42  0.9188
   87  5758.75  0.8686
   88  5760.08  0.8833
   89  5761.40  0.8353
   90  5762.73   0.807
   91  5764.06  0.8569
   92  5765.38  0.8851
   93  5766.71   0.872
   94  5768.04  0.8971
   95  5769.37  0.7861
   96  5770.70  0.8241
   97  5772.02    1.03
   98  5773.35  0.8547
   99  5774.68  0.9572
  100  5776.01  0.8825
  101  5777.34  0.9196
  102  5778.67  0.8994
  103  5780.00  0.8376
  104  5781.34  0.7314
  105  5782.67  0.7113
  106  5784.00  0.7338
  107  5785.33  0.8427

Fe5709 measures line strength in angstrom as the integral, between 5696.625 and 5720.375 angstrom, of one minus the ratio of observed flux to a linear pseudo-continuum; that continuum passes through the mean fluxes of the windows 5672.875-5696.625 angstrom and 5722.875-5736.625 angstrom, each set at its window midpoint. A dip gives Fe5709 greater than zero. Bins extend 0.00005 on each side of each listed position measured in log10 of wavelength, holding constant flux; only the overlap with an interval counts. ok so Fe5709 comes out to 1.89 angstrom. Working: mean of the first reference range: 0.888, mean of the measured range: 0.796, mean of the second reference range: 0.844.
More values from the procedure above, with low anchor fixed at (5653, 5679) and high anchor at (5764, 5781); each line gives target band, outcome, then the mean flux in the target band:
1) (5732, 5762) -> 0.84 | 0.841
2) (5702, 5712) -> 0.59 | 0.787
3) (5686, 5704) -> -0.81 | 0.866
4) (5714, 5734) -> 0.21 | 0.84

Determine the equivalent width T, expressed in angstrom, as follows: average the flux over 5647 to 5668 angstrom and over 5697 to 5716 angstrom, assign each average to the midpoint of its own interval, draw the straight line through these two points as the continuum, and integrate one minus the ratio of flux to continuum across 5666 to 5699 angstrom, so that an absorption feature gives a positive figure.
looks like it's -2.9 angstrom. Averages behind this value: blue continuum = 0.792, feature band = 0.862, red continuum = 0.792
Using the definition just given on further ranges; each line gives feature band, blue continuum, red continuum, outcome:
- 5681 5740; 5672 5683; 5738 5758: 2.0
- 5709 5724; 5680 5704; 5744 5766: 1.1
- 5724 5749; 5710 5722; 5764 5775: -0.4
